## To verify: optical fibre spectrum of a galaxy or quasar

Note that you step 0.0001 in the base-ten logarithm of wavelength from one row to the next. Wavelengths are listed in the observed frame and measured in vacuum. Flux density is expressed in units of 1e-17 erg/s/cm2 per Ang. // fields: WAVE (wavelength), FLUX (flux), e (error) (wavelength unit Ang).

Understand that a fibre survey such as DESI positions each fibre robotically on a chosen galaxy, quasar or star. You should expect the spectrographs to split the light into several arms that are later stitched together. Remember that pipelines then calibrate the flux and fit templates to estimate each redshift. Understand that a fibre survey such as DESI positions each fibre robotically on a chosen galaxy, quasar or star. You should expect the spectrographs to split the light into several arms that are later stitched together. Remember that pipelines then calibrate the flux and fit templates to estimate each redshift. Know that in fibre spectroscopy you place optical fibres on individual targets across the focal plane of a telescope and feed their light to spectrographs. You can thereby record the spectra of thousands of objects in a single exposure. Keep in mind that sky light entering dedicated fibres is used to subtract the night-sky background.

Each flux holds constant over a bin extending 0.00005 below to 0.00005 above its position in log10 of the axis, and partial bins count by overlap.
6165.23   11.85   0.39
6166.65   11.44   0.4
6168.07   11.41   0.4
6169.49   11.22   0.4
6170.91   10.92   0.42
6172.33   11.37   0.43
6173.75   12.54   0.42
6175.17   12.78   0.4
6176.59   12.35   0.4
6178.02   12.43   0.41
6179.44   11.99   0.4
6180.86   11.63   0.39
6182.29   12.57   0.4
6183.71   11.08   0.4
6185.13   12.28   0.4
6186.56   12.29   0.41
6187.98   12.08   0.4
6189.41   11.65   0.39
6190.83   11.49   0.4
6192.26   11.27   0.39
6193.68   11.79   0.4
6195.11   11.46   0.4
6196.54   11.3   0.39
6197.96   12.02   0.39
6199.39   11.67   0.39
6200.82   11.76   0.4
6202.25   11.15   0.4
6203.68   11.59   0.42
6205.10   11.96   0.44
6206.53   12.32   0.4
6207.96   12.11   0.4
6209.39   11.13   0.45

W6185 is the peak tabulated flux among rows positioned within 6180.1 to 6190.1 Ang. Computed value 12.57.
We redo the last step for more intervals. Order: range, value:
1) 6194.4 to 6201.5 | 12.02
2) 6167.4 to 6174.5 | 12.54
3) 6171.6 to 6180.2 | 12.78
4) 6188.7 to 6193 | 11.65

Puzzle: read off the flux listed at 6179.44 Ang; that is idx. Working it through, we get 11.99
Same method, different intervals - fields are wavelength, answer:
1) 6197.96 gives 12.02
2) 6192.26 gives 11.27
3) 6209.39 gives 11.13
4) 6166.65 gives 11.44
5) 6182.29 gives 12.57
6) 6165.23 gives 11.85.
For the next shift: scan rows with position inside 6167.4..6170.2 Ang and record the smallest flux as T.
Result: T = 11.22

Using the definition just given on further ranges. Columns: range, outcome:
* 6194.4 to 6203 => 11.15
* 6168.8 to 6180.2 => 10.92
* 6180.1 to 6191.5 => 11.08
